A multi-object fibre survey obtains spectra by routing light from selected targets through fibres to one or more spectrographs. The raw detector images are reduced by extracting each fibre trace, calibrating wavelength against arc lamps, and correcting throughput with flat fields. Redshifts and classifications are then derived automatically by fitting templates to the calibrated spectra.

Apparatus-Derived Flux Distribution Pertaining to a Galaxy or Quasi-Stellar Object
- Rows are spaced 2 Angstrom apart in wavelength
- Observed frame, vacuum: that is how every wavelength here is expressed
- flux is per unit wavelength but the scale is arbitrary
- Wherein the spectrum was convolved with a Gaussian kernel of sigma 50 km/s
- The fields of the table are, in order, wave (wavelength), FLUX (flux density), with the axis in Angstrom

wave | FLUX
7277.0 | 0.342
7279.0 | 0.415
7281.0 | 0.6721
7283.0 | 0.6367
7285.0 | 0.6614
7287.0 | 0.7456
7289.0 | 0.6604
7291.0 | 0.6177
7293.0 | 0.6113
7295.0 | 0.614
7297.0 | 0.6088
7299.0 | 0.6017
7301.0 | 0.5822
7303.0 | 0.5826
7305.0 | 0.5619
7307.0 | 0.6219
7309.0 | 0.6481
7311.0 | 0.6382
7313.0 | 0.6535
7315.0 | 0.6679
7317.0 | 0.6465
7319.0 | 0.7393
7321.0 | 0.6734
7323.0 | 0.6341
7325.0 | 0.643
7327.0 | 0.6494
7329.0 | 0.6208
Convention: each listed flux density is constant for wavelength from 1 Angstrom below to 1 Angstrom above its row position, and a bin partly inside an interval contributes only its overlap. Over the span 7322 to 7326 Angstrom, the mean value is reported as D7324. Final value 0.639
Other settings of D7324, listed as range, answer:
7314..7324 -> 0.672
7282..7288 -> 0.681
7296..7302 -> 0.598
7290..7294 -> 0.615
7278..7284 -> 0.575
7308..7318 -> 0.651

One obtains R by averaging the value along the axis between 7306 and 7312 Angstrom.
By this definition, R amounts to 0.636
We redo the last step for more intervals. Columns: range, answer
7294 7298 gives 0.611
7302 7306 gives 0.572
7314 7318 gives 0.657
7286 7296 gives 0.65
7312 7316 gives 0.661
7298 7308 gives 0.59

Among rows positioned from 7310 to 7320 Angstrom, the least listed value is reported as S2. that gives 0.6382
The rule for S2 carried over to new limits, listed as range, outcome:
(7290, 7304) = 0.5822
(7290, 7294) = 0.6113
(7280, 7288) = 0.6367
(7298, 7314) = 0.5619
